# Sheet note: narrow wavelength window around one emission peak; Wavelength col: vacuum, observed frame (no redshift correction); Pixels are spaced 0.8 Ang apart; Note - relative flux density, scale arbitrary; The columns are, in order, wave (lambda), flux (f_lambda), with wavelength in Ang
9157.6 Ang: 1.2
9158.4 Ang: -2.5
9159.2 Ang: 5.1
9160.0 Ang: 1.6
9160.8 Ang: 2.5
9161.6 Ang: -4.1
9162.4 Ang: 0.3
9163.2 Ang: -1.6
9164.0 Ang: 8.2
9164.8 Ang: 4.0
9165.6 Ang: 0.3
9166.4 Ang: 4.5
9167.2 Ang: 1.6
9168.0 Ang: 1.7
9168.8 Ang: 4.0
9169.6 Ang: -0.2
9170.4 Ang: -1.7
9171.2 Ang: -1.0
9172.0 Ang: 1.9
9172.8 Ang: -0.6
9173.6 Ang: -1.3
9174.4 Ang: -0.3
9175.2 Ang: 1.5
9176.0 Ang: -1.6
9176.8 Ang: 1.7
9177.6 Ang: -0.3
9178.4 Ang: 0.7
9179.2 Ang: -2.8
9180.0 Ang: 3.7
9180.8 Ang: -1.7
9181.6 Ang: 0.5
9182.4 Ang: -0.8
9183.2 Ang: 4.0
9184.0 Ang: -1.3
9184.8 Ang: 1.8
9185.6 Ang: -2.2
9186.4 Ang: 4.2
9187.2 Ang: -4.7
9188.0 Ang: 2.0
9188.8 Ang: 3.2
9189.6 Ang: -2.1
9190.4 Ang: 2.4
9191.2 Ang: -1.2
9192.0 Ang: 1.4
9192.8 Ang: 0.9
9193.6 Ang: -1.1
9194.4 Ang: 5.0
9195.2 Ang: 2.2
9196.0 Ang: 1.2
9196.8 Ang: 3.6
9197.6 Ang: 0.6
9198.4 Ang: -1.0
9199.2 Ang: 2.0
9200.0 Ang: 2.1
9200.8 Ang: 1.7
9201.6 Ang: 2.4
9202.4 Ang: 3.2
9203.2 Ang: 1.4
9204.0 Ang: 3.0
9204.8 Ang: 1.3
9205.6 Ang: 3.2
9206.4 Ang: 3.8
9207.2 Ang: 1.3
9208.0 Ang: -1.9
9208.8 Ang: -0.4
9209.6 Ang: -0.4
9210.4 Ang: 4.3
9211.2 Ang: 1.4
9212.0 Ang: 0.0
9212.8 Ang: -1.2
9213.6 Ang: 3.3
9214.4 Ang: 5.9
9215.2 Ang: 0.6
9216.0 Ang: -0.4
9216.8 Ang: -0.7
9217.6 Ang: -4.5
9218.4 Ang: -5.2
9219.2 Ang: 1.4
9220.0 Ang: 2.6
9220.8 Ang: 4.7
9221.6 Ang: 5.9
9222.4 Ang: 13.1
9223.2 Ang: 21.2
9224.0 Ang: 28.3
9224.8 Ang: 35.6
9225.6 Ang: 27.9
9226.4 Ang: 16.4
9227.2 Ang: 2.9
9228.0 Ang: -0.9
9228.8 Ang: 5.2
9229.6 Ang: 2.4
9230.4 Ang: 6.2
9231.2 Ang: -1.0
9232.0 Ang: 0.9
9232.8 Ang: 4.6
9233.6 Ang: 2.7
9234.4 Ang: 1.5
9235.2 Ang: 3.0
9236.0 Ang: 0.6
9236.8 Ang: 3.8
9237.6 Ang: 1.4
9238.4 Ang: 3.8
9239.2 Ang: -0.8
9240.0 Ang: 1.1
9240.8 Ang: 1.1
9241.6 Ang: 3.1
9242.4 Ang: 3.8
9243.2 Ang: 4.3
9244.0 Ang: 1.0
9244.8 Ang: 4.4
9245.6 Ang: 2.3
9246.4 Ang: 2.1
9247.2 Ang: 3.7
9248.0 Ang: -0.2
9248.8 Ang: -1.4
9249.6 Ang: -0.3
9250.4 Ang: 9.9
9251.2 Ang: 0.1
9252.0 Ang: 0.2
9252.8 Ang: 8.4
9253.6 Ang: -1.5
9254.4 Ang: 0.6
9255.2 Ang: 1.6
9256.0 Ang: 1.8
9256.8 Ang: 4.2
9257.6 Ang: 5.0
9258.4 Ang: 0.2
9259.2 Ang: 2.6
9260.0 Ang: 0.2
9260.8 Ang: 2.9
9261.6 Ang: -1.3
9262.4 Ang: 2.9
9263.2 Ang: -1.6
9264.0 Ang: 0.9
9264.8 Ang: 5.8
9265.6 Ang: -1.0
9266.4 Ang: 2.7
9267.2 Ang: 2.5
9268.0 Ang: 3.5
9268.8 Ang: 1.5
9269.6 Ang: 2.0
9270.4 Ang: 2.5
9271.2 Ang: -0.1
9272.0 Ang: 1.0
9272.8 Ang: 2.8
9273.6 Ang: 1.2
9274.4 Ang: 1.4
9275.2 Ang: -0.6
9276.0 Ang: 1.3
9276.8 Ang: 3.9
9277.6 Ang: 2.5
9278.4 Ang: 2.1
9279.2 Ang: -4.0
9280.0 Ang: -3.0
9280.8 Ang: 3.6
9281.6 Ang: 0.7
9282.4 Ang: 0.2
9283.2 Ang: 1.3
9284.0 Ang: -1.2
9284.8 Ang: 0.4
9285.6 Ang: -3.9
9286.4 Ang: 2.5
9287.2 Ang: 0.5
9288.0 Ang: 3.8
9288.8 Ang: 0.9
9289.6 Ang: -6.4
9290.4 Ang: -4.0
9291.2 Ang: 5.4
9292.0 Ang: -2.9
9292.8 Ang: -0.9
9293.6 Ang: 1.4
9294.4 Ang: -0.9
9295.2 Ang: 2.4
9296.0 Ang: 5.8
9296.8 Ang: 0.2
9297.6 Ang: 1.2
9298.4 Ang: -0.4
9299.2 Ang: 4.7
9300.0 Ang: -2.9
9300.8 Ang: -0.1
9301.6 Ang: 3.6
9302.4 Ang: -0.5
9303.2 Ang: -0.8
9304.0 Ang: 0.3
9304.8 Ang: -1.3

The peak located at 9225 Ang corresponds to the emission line [O III] 5007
